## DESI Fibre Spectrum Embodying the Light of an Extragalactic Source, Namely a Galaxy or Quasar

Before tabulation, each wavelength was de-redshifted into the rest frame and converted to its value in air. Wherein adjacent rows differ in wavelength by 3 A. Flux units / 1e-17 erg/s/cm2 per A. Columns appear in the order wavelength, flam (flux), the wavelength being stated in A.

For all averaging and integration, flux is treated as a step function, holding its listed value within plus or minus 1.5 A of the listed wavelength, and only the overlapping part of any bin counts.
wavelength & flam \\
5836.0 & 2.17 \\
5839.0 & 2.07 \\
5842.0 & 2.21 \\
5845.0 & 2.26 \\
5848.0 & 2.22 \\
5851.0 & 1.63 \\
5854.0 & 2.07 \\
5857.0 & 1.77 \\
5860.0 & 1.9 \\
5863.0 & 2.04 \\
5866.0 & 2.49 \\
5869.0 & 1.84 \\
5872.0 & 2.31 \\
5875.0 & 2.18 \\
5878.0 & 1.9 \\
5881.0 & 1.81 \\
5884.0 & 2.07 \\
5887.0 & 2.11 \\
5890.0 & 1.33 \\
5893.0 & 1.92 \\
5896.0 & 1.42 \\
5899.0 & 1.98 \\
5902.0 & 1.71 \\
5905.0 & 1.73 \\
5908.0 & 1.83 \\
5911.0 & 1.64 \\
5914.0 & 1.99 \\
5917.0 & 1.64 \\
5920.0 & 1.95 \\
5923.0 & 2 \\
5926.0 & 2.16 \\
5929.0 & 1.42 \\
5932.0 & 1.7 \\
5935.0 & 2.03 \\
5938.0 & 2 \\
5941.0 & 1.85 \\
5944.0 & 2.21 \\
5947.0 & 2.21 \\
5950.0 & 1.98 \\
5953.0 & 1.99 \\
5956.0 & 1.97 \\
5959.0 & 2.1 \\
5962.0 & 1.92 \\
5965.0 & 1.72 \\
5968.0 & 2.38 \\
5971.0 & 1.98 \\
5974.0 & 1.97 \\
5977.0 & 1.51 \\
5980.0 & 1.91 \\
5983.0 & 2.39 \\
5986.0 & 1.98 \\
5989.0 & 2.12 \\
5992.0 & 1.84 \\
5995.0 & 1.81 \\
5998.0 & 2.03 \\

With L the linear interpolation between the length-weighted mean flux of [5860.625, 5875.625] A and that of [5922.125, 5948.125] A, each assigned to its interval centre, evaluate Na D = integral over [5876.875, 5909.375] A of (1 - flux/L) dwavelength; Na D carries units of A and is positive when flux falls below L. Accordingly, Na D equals 4.4 A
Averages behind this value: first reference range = 2.16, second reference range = 1.95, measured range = 1.8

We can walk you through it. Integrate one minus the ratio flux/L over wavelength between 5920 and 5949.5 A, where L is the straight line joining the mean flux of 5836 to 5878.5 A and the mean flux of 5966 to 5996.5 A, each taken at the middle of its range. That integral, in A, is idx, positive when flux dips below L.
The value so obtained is 0.9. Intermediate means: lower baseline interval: 2.07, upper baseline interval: 1.98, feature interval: 1.95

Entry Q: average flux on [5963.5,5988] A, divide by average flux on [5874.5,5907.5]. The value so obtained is 1.1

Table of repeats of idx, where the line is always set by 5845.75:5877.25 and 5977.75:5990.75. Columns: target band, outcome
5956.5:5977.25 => 0.9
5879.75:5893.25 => 1.4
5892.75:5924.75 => 3.9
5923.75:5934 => 1.3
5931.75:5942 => 0.7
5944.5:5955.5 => 0.0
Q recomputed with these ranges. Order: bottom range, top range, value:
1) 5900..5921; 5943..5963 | 1.15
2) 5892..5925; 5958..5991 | 1.11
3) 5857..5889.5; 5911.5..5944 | 0.93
